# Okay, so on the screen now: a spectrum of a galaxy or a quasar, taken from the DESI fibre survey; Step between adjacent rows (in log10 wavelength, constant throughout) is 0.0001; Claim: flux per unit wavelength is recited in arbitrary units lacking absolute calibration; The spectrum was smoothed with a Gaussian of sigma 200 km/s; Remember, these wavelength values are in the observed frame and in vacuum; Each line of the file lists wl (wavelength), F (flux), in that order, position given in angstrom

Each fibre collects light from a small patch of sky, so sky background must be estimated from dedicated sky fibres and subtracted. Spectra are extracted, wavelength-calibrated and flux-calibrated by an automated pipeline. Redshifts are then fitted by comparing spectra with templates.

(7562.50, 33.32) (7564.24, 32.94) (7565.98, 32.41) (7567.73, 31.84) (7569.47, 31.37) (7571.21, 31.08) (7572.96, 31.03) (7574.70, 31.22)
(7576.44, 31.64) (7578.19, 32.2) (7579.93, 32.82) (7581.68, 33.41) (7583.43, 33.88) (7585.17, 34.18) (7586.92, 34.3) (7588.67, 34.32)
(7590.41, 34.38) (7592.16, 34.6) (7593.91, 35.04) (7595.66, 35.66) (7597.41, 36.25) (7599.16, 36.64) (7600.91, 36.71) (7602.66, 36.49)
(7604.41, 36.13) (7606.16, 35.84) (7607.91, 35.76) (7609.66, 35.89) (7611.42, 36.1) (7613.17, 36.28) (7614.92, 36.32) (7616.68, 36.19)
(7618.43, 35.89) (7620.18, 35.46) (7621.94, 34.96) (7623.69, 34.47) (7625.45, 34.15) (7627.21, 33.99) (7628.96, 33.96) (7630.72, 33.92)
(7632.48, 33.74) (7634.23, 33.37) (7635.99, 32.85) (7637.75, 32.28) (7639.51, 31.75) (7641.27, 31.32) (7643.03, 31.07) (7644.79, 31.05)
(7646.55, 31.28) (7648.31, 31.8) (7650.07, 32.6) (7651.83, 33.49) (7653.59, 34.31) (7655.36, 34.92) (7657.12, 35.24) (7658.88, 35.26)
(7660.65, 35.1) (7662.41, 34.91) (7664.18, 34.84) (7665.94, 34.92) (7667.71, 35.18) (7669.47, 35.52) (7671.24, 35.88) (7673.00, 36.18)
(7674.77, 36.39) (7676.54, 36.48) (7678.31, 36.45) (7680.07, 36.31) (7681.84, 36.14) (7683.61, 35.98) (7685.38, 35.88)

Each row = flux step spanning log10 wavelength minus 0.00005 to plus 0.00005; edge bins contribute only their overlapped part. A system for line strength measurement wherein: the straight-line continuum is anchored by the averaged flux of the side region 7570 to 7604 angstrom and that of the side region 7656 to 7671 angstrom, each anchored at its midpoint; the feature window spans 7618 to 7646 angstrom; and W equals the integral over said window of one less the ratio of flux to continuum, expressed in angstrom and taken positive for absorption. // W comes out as 1.1 angstrom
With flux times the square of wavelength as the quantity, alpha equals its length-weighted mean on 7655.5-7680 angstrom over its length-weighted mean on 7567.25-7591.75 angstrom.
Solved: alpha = 1.1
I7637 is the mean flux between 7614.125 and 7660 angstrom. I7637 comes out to 33.7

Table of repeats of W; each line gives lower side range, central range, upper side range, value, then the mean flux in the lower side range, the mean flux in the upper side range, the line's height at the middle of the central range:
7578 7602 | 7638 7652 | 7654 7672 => 1.3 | 34.7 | 35.1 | 35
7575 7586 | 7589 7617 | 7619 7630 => -1.7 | 32.9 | 34.5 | 33.7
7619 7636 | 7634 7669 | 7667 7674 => 1.7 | 34.2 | 35.7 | 35.1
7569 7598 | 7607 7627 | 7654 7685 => -0.8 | 33.4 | 35.6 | 34.2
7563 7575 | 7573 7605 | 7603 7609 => -0.2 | 31.8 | 36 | 34.1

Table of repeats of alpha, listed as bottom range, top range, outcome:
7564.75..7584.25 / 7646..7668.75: 1.09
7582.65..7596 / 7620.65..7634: 1.00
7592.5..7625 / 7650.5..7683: 1.00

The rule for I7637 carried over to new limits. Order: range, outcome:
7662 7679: 35.7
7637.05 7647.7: 31.5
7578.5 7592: 33.9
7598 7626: 35.9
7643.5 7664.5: 33.6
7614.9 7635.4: 34.6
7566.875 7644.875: 34.1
